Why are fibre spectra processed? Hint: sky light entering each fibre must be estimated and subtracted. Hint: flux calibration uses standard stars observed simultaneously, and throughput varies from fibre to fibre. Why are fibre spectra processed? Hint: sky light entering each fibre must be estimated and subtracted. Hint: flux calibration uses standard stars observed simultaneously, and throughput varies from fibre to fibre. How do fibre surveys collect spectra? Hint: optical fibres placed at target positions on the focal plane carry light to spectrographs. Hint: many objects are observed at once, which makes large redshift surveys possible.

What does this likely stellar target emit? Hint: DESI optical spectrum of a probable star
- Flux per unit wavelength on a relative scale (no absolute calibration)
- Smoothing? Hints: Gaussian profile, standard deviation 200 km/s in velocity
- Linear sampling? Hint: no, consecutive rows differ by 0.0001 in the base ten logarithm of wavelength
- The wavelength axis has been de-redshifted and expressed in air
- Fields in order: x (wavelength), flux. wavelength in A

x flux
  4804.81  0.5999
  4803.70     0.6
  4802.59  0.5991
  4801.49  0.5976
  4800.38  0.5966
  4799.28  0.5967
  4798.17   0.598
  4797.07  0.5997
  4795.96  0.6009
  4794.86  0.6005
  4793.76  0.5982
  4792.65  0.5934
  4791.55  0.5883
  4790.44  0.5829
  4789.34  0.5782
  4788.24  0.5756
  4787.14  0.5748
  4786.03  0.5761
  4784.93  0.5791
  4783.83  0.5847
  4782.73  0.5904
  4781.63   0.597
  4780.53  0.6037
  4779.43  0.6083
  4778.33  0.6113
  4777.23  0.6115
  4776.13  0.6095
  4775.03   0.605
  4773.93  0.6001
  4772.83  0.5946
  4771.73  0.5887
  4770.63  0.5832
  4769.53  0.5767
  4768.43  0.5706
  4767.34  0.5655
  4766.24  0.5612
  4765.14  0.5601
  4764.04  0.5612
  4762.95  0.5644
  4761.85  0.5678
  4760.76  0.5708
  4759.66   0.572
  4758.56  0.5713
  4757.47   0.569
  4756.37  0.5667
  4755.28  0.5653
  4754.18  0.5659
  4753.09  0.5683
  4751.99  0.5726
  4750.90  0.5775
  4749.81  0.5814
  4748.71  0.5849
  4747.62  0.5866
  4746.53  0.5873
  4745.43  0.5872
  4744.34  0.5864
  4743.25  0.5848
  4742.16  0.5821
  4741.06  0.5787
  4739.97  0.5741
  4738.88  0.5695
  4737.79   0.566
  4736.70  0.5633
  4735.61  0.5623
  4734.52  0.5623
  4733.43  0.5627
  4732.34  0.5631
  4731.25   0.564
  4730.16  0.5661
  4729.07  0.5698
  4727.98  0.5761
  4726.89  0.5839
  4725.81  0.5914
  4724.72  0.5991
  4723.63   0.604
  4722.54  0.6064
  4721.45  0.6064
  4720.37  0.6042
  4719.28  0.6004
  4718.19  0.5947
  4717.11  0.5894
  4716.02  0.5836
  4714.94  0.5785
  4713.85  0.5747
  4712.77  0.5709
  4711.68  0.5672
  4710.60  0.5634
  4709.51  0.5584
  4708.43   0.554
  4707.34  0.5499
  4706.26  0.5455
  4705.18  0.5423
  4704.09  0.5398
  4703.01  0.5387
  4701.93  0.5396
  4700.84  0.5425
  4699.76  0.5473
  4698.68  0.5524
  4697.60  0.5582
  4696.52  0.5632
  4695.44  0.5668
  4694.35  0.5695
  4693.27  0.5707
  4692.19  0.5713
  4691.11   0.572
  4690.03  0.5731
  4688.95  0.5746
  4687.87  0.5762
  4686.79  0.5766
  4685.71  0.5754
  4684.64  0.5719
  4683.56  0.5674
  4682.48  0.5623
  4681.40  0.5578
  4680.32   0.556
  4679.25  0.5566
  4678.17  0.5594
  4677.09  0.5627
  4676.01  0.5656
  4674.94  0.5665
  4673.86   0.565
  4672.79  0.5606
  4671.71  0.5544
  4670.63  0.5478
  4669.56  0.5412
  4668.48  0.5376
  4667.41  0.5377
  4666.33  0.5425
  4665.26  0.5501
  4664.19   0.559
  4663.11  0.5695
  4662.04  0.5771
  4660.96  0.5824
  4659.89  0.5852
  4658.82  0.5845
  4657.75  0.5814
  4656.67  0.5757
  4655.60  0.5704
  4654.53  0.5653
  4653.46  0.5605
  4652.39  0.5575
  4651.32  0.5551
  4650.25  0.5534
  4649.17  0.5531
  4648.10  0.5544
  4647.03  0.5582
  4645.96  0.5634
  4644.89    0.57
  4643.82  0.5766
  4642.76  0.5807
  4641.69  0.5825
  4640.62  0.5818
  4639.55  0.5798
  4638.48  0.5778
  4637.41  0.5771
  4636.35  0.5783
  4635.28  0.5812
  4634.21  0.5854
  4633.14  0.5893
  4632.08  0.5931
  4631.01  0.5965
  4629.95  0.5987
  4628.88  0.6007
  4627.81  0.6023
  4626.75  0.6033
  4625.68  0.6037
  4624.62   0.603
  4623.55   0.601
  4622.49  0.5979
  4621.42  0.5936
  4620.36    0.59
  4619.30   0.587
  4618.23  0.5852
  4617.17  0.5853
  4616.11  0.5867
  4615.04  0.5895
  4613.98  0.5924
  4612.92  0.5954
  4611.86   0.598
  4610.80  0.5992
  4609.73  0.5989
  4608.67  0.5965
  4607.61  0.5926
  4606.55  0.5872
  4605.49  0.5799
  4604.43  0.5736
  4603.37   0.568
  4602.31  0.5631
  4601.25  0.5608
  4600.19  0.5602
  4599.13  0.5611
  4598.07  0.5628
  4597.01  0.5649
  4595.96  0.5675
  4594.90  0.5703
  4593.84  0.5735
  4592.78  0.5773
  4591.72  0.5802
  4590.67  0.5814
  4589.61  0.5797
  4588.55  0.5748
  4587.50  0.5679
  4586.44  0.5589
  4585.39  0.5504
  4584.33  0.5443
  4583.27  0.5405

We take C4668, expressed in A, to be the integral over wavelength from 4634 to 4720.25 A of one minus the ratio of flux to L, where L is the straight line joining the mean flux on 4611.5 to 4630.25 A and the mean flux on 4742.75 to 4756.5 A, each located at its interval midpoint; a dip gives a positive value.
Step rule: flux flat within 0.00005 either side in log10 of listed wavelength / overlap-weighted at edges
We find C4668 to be 3.3 A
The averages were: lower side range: 0.595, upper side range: 0.579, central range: 0.565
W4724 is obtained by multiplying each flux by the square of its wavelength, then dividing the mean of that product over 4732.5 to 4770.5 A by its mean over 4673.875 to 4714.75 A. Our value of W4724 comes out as 1.04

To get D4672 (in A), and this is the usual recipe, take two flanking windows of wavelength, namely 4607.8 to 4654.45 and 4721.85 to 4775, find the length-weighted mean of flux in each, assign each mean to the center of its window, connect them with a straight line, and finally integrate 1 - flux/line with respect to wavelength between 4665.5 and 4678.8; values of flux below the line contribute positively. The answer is 0.64 A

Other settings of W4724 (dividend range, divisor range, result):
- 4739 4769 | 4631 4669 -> 1.05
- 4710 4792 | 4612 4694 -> 1.05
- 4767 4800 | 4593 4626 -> 1.09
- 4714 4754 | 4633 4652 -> 1.06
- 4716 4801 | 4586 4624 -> 1.07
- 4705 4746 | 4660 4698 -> 1.04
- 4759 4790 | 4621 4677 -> 1.07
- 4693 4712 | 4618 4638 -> 0.96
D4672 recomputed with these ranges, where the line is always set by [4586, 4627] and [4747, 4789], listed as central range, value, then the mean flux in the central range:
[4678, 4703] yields 0.8 A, 0.563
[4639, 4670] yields 0.9 A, 0.565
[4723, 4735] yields 0.1 A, 0.577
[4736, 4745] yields 0.1 A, 0.576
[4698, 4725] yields 0.5 A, 0.57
